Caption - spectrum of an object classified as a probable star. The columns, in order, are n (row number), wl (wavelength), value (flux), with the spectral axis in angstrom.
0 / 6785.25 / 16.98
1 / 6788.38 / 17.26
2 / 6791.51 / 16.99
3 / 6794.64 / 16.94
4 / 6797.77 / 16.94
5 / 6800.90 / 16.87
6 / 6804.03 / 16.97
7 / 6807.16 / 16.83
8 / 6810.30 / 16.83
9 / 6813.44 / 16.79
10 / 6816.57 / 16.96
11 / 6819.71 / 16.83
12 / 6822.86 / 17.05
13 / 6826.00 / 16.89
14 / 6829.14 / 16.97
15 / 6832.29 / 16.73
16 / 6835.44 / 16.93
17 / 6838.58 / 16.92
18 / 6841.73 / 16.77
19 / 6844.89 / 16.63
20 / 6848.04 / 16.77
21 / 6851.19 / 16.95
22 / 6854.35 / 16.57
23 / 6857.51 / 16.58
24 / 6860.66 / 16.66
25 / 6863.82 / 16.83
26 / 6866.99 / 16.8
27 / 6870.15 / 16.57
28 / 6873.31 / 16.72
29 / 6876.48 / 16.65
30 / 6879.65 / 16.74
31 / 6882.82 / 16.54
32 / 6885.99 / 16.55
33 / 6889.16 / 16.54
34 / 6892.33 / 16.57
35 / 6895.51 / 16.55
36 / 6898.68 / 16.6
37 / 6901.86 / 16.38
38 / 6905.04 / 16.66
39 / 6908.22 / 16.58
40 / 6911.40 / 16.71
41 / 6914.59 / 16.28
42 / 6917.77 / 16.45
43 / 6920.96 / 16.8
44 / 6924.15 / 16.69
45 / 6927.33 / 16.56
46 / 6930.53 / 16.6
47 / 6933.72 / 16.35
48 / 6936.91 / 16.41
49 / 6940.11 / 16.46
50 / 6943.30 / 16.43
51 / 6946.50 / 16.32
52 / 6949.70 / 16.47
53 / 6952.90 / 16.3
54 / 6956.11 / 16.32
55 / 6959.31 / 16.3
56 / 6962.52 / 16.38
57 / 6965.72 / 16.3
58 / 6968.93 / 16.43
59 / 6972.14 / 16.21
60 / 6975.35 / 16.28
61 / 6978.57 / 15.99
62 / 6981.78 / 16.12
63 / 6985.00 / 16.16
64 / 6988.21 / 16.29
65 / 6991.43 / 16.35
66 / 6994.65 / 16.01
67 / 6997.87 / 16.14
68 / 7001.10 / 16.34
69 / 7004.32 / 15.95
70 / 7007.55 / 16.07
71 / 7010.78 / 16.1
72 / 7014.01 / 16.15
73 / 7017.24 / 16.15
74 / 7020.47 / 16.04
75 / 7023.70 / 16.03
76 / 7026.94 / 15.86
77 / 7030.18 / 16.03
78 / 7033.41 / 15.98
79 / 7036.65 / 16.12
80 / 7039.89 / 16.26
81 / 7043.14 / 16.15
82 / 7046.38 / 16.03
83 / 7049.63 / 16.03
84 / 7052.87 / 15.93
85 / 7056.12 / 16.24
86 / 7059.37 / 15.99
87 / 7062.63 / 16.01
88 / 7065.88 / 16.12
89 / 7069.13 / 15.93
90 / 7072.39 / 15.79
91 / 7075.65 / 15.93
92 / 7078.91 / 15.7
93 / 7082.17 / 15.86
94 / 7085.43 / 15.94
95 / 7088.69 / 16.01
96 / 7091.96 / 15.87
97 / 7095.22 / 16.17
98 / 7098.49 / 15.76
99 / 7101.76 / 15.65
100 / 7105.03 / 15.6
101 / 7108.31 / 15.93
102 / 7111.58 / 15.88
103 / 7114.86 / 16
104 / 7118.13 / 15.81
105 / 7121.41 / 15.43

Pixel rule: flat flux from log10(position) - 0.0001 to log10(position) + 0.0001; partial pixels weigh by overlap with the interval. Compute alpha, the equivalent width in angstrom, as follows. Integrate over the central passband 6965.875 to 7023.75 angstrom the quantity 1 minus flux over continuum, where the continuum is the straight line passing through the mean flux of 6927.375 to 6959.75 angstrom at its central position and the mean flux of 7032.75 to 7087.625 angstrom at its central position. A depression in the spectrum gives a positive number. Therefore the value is 0.2 angstrom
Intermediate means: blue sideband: 16.4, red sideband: 16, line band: 16.2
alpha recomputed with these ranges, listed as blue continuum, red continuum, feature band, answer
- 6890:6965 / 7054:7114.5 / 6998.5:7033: 0.19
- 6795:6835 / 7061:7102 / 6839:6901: 0.09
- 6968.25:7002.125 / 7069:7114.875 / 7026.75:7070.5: -0.16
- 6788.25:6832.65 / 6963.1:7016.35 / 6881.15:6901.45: 0.05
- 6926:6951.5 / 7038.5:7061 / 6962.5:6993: 0.14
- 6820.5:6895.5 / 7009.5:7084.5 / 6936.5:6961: 0.02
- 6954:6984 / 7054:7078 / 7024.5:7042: 0.03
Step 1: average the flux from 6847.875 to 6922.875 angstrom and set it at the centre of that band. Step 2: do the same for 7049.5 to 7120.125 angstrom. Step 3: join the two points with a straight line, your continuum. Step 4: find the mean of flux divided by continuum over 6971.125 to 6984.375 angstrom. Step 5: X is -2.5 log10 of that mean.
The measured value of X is 0.01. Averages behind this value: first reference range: 16.6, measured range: 16.1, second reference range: 15.9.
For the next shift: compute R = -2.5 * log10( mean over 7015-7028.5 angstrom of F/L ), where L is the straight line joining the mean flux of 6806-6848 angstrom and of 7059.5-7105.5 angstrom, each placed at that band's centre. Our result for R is 0.01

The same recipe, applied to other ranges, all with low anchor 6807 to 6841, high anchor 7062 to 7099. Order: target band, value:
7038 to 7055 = -0.002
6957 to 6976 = 0.002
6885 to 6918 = 0.004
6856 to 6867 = 0.002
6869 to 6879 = 0.003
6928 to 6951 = 0.001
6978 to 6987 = 0.011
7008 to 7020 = 0.004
